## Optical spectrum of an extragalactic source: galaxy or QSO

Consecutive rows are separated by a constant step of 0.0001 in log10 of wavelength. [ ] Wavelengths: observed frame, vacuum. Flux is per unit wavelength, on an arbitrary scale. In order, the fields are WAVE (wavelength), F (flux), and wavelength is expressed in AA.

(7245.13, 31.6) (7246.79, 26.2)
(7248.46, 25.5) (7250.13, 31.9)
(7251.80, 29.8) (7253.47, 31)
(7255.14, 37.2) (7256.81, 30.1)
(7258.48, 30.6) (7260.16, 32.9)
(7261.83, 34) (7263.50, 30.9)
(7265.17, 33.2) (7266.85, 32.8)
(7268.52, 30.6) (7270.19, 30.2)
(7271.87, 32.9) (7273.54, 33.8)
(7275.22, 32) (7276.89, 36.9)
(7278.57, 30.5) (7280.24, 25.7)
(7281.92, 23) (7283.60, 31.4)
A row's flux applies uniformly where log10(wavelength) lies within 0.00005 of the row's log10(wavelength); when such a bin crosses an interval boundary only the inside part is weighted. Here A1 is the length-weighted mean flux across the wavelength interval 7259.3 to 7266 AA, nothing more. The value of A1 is 32.7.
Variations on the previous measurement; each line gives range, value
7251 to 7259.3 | 31.8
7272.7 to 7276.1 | 33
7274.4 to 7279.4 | 33.1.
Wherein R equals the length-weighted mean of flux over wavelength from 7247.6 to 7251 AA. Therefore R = 28.7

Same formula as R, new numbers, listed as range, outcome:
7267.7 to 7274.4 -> 31.9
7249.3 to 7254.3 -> 30.9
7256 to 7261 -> 31.2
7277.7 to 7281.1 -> 28.1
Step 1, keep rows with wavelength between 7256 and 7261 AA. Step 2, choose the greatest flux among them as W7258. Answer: 32.9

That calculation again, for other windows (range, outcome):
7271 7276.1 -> 33.8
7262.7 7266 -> 33.2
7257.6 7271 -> 34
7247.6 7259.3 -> 37.2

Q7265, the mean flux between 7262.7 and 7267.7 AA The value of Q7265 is 32.3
